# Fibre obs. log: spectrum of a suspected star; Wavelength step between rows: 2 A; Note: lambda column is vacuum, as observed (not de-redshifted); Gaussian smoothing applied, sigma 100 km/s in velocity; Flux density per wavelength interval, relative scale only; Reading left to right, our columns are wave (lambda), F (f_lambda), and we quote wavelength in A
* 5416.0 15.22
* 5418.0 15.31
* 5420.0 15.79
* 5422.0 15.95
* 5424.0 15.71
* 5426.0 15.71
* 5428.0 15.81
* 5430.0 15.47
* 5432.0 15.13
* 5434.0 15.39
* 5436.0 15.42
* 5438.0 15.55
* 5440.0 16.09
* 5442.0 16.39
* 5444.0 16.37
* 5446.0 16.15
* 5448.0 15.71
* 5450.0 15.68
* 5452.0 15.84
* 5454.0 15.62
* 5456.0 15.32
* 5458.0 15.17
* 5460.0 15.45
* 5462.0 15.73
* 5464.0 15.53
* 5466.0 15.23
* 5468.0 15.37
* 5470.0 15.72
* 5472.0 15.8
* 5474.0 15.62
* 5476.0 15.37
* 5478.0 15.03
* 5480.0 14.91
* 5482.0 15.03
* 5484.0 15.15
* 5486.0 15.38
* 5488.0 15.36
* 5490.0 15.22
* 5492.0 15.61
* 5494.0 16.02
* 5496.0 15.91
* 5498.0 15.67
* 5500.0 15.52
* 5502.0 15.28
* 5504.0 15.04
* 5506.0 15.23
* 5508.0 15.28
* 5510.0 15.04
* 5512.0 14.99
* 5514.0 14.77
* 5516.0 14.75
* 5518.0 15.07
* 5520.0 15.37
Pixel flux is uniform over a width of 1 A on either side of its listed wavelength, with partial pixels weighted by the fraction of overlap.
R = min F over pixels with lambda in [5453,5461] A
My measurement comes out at 15.17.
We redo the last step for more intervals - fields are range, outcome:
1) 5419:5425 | 15.71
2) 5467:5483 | 14.91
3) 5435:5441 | 15.42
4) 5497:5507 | 15.04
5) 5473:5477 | 15.37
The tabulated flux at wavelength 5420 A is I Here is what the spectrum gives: 15.79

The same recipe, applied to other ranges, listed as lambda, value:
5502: 15.28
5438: 15.55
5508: 15.28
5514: 14.77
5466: 15.23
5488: 15.36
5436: 15.42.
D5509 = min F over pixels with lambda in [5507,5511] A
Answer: 15.04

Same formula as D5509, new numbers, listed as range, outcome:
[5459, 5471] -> 15.23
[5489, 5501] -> 15.22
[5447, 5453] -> 15.68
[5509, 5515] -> 14.77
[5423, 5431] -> 15.47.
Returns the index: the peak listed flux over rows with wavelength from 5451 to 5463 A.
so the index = 15.84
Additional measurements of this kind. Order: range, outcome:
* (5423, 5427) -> 15.71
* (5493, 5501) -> 16.02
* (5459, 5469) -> 15.73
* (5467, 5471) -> 15.72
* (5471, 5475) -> 15.8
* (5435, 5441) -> 16.09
